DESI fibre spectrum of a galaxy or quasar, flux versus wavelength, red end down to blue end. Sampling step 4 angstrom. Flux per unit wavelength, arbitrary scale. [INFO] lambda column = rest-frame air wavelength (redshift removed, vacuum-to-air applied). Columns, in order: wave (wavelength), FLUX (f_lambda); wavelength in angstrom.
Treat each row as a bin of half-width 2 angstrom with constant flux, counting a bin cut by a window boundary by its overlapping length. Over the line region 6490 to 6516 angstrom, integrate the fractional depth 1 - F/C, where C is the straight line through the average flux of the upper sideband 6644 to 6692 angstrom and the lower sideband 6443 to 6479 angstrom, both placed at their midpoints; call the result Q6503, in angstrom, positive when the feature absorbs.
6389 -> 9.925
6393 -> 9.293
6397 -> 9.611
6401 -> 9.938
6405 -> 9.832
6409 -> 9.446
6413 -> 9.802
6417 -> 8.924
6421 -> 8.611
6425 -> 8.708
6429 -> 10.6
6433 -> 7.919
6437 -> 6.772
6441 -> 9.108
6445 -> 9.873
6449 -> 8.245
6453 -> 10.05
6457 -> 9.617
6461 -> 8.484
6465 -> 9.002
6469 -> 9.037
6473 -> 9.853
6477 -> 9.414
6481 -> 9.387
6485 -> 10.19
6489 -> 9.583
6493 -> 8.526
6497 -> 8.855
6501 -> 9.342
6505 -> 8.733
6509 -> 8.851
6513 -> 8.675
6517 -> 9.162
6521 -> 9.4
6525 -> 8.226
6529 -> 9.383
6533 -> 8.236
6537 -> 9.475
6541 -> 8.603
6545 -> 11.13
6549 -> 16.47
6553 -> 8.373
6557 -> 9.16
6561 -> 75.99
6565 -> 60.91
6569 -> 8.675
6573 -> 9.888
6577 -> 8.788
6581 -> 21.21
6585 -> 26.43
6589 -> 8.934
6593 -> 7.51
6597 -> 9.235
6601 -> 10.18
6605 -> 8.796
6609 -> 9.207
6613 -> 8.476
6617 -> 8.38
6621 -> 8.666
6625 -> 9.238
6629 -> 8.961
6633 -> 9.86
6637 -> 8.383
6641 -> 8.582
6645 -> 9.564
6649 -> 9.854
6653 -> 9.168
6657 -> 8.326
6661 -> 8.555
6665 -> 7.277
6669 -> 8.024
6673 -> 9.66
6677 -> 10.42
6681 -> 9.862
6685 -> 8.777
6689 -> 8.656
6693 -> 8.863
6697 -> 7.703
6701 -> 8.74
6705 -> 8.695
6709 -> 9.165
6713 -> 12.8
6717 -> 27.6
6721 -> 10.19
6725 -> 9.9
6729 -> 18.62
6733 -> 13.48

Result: 1.0 angstrom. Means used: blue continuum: 9.29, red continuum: 9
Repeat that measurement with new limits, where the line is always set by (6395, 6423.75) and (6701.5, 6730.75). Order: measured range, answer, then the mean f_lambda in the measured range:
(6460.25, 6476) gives 1.6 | 9.16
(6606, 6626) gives 5.6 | 8.77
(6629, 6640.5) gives 3.2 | 9.02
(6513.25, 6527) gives 2.5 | 8.9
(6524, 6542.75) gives 3.9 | 8.82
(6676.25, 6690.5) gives 4.1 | 9.37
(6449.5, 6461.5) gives 0.8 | 9.35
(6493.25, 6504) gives 1.7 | 8.97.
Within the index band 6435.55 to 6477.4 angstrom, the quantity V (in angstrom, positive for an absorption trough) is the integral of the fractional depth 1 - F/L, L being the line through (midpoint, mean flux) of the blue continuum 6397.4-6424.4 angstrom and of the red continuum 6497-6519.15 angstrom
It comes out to 0.6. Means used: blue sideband 9.4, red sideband 8.95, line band 9.06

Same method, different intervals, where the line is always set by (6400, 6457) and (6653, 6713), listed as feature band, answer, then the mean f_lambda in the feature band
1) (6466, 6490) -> -1.22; 9.55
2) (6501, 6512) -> 0.22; 8.88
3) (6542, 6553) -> -4.03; 12.3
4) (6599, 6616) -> -0.26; 9.12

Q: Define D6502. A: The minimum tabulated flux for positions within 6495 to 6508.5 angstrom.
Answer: 8.733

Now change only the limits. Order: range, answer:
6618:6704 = 7.277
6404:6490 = 6.772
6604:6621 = 8.38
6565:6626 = 7.51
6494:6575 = 8.226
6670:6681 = 9.66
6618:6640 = 8.383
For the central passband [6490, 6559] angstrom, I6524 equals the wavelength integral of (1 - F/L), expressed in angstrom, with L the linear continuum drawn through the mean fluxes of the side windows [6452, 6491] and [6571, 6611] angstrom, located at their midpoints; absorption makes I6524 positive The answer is 7.5 angstrom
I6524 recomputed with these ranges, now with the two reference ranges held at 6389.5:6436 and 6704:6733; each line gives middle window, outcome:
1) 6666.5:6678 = 3.6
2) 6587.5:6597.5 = 3.0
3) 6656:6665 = 3.4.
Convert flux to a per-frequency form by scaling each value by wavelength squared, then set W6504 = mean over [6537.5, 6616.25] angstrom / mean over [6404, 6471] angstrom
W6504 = 1.95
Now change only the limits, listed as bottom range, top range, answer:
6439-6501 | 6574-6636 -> 1.22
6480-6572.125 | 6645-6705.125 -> 0.63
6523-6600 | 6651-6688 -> 0.54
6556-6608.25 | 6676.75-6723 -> 0.56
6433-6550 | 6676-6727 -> 1.25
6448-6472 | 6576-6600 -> 1.56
